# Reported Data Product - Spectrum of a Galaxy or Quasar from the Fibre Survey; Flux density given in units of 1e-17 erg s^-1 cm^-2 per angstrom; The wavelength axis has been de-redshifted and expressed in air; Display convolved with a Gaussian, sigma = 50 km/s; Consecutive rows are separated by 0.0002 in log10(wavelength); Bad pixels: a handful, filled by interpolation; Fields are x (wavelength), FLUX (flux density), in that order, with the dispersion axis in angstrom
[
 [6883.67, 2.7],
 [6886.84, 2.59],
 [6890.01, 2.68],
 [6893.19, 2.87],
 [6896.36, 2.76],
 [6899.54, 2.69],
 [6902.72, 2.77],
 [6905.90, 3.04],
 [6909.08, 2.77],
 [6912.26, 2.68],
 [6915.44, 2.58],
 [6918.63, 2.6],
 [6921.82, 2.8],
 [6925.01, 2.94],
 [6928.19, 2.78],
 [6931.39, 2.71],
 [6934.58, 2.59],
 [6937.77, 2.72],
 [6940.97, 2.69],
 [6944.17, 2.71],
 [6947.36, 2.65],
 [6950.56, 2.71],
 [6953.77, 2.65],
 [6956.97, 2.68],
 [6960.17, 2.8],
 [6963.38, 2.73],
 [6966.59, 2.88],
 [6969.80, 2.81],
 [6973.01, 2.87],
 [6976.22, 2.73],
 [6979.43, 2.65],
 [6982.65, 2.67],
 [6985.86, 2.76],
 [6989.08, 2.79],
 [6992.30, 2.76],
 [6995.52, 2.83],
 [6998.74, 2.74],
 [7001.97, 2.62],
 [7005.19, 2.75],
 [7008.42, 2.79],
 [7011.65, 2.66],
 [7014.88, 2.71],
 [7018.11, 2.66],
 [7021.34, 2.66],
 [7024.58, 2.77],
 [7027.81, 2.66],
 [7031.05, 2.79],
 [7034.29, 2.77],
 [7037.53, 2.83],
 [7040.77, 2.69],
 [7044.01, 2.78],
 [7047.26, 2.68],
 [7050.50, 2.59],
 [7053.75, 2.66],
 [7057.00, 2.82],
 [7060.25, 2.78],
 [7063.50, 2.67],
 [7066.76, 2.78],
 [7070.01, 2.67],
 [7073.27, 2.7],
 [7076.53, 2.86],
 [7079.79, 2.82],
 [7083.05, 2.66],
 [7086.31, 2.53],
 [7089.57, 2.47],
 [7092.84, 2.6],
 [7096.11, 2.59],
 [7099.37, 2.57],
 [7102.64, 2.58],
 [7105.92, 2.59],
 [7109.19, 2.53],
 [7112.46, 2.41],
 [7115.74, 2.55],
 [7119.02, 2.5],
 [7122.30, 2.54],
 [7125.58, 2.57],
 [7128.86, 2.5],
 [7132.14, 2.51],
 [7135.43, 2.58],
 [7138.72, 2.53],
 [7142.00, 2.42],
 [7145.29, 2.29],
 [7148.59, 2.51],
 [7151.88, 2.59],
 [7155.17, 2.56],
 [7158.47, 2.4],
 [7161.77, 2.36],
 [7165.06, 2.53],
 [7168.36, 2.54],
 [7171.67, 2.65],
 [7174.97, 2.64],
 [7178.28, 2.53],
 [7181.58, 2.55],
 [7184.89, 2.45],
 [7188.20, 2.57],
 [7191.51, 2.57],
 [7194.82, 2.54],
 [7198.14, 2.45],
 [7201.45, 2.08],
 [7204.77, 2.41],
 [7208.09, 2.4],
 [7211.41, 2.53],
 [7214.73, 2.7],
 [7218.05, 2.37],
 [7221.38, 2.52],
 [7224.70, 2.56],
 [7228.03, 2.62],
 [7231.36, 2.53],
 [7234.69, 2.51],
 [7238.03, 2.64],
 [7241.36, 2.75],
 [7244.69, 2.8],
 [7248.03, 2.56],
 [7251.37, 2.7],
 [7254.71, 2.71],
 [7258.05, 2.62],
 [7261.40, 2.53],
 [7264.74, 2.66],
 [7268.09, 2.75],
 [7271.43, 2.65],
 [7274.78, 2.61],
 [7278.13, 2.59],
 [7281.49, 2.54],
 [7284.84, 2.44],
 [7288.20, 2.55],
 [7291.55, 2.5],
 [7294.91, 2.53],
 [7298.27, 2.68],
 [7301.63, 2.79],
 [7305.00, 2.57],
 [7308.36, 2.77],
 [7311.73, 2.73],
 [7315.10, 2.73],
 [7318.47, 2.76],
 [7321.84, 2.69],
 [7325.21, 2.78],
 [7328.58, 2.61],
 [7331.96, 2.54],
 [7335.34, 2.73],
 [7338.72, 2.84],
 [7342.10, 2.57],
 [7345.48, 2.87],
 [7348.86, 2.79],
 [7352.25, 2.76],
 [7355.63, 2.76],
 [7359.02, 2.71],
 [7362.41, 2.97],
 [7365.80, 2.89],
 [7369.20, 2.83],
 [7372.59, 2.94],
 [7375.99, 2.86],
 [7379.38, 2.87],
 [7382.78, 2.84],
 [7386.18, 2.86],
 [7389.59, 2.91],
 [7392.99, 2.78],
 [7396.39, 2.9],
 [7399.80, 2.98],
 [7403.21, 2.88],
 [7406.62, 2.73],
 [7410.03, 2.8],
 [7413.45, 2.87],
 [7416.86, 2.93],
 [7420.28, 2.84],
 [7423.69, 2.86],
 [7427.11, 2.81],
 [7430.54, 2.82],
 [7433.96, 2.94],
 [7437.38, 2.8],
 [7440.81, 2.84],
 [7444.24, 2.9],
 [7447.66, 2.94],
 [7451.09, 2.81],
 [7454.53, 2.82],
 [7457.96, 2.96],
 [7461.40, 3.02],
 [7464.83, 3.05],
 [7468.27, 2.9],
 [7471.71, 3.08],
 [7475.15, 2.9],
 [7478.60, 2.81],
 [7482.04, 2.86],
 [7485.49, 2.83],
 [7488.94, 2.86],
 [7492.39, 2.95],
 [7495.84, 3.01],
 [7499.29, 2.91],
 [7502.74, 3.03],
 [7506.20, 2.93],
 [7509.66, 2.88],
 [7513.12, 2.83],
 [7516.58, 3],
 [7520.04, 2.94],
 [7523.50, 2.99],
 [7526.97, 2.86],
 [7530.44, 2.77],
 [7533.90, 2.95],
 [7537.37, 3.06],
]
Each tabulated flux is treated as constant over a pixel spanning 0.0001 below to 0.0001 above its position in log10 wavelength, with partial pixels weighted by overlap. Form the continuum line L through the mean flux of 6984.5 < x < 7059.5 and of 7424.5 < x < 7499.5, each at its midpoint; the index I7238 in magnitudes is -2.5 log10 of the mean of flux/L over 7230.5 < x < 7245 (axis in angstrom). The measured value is 0.07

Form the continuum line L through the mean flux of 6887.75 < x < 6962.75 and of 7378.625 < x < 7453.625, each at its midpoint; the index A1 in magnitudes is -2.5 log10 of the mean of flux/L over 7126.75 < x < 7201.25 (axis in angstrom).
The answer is 0.12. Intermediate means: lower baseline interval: 2.73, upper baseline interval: 2.86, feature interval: 2.5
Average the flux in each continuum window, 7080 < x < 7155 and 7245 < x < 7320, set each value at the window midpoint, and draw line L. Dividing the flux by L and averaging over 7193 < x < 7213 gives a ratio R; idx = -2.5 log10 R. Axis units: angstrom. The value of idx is 0.081 mag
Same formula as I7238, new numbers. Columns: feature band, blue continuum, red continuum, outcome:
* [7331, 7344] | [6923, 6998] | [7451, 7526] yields 0.076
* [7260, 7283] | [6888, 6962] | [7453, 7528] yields 0.092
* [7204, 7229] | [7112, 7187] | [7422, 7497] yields 0.034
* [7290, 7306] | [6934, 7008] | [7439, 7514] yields 0.093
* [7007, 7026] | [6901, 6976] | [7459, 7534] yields 0.026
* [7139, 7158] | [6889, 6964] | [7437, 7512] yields 0.137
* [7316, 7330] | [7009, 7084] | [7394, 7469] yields 0.048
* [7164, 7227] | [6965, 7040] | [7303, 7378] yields 0.103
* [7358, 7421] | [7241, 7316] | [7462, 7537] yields -0.031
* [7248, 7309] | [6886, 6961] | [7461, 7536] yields 0.092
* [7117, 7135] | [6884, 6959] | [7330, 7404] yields 0.099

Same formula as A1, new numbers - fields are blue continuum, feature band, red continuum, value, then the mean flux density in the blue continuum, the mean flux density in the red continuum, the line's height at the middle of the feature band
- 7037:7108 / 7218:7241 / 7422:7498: 0.08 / 2.67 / 2.9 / 2.77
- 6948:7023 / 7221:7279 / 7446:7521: 0.08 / 2.73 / 2.92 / 2.83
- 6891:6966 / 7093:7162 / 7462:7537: 0.12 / 2.74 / 2.93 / 2.8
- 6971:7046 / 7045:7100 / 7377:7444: 0.03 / 2.74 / 2.86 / 2.76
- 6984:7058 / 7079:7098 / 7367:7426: 0.06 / 2.73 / 2.86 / 2.75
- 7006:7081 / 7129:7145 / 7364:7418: 0.11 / 2.73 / 2.87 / 2.77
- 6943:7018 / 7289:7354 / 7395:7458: 0.05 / 2.74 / 2.86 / 2.83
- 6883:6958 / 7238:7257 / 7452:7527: 0.06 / 2.72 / 2.93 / 2.84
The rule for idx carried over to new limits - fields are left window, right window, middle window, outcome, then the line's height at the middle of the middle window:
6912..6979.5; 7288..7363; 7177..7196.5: 0.07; 2.71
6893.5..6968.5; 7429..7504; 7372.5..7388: 0.01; 2.88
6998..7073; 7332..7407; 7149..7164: 0.11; 2.76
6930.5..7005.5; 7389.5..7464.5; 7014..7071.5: 0.01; 2.75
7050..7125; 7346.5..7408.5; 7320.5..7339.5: 0.05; 2.81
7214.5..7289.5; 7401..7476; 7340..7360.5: 0.00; 2.75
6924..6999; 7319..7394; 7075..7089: 0.02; 2.76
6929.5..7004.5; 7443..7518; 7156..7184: 0.11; 2.81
